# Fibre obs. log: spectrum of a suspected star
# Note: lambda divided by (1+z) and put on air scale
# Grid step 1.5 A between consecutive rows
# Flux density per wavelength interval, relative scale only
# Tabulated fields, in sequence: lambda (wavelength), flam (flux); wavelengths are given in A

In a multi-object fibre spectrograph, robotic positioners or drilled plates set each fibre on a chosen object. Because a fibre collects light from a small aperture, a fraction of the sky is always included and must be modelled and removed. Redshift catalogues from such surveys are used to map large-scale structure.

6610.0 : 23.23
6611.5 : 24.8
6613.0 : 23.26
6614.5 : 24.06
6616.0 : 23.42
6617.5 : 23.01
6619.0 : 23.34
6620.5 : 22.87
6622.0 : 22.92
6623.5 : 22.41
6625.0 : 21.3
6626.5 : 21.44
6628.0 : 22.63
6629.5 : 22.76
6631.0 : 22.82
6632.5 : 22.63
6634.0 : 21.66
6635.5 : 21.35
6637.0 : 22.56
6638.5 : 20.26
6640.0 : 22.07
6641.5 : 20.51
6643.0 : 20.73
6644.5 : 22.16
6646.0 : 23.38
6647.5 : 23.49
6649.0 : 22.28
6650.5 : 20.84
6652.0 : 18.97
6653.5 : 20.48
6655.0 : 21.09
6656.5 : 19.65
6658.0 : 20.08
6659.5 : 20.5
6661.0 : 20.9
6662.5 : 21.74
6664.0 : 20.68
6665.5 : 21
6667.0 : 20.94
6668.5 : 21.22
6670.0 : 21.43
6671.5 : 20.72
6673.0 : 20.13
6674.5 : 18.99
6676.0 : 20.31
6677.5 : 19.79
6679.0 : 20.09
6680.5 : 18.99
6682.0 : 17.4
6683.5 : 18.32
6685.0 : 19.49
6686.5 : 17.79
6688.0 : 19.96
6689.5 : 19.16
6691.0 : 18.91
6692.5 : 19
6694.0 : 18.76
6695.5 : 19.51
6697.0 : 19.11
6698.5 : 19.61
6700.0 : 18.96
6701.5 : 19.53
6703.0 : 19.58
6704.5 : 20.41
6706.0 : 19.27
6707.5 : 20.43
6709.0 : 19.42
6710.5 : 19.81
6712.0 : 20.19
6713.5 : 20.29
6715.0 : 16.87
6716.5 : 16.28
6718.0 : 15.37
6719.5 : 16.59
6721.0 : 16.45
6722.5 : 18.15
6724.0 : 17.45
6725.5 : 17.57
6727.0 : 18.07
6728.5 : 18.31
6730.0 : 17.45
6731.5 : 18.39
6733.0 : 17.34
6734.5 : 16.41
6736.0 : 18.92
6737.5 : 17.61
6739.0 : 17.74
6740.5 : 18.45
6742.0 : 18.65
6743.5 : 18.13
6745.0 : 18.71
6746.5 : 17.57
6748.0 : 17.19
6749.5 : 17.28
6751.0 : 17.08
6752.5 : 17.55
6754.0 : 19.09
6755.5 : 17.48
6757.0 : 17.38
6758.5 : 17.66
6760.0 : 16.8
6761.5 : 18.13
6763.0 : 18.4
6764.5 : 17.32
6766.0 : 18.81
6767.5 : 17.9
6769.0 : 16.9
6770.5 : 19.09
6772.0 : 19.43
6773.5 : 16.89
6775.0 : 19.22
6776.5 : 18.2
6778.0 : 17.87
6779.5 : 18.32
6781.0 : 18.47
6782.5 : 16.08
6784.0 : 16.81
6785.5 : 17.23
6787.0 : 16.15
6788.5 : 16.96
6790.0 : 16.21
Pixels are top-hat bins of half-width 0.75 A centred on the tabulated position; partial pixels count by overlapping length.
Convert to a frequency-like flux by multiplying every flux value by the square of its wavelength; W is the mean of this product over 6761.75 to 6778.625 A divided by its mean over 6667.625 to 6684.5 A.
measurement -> 0.95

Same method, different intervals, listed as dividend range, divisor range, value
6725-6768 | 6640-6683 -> 0.89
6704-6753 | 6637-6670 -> 0.87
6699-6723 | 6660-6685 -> 0.93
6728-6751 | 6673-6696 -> 0.95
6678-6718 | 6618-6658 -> 0.89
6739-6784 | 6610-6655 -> 0.84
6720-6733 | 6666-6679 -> 0.88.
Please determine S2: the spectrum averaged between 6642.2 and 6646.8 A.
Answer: 22.1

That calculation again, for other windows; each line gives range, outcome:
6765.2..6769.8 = 17.9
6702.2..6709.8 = 19.8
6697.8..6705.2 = 19.6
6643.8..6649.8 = 22.8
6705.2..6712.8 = 19.8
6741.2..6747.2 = 18.3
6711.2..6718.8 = 17.8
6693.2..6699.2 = 19.2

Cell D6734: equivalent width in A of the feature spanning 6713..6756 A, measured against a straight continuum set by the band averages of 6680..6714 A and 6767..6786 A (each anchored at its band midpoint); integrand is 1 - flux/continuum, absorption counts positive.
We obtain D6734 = 2.2 A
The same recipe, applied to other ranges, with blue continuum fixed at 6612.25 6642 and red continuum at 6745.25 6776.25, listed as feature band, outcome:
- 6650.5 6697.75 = 2.14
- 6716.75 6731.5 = 1.40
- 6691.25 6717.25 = 0.72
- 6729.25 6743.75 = 0.61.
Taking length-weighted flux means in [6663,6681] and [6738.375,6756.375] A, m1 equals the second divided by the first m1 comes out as 0.9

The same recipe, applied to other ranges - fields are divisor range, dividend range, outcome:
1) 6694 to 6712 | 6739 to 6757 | 0.91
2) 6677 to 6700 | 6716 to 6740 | 0.91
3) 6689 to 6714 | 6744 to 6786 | 0.91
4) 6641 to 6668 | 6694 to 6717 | 0.92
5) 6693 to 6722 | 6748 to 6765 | 0.94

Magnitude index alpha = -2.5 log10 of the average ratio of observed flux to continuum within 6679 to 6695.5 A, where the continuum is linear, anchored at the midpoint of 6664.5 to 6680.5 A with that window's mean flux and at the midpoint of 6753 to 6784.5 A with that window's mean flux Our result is 0.064 mag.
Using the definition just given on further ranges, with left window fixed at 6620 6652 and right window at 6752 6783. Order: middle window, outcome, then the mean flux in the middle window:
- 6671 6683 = 0.07 mag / 19.5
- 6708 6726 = 0.09 mag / 17.9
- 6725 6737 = 0.07 mag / 17.8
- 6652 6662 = 0.05 mag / 20.4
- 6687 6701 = 0.06 mag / 19.2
